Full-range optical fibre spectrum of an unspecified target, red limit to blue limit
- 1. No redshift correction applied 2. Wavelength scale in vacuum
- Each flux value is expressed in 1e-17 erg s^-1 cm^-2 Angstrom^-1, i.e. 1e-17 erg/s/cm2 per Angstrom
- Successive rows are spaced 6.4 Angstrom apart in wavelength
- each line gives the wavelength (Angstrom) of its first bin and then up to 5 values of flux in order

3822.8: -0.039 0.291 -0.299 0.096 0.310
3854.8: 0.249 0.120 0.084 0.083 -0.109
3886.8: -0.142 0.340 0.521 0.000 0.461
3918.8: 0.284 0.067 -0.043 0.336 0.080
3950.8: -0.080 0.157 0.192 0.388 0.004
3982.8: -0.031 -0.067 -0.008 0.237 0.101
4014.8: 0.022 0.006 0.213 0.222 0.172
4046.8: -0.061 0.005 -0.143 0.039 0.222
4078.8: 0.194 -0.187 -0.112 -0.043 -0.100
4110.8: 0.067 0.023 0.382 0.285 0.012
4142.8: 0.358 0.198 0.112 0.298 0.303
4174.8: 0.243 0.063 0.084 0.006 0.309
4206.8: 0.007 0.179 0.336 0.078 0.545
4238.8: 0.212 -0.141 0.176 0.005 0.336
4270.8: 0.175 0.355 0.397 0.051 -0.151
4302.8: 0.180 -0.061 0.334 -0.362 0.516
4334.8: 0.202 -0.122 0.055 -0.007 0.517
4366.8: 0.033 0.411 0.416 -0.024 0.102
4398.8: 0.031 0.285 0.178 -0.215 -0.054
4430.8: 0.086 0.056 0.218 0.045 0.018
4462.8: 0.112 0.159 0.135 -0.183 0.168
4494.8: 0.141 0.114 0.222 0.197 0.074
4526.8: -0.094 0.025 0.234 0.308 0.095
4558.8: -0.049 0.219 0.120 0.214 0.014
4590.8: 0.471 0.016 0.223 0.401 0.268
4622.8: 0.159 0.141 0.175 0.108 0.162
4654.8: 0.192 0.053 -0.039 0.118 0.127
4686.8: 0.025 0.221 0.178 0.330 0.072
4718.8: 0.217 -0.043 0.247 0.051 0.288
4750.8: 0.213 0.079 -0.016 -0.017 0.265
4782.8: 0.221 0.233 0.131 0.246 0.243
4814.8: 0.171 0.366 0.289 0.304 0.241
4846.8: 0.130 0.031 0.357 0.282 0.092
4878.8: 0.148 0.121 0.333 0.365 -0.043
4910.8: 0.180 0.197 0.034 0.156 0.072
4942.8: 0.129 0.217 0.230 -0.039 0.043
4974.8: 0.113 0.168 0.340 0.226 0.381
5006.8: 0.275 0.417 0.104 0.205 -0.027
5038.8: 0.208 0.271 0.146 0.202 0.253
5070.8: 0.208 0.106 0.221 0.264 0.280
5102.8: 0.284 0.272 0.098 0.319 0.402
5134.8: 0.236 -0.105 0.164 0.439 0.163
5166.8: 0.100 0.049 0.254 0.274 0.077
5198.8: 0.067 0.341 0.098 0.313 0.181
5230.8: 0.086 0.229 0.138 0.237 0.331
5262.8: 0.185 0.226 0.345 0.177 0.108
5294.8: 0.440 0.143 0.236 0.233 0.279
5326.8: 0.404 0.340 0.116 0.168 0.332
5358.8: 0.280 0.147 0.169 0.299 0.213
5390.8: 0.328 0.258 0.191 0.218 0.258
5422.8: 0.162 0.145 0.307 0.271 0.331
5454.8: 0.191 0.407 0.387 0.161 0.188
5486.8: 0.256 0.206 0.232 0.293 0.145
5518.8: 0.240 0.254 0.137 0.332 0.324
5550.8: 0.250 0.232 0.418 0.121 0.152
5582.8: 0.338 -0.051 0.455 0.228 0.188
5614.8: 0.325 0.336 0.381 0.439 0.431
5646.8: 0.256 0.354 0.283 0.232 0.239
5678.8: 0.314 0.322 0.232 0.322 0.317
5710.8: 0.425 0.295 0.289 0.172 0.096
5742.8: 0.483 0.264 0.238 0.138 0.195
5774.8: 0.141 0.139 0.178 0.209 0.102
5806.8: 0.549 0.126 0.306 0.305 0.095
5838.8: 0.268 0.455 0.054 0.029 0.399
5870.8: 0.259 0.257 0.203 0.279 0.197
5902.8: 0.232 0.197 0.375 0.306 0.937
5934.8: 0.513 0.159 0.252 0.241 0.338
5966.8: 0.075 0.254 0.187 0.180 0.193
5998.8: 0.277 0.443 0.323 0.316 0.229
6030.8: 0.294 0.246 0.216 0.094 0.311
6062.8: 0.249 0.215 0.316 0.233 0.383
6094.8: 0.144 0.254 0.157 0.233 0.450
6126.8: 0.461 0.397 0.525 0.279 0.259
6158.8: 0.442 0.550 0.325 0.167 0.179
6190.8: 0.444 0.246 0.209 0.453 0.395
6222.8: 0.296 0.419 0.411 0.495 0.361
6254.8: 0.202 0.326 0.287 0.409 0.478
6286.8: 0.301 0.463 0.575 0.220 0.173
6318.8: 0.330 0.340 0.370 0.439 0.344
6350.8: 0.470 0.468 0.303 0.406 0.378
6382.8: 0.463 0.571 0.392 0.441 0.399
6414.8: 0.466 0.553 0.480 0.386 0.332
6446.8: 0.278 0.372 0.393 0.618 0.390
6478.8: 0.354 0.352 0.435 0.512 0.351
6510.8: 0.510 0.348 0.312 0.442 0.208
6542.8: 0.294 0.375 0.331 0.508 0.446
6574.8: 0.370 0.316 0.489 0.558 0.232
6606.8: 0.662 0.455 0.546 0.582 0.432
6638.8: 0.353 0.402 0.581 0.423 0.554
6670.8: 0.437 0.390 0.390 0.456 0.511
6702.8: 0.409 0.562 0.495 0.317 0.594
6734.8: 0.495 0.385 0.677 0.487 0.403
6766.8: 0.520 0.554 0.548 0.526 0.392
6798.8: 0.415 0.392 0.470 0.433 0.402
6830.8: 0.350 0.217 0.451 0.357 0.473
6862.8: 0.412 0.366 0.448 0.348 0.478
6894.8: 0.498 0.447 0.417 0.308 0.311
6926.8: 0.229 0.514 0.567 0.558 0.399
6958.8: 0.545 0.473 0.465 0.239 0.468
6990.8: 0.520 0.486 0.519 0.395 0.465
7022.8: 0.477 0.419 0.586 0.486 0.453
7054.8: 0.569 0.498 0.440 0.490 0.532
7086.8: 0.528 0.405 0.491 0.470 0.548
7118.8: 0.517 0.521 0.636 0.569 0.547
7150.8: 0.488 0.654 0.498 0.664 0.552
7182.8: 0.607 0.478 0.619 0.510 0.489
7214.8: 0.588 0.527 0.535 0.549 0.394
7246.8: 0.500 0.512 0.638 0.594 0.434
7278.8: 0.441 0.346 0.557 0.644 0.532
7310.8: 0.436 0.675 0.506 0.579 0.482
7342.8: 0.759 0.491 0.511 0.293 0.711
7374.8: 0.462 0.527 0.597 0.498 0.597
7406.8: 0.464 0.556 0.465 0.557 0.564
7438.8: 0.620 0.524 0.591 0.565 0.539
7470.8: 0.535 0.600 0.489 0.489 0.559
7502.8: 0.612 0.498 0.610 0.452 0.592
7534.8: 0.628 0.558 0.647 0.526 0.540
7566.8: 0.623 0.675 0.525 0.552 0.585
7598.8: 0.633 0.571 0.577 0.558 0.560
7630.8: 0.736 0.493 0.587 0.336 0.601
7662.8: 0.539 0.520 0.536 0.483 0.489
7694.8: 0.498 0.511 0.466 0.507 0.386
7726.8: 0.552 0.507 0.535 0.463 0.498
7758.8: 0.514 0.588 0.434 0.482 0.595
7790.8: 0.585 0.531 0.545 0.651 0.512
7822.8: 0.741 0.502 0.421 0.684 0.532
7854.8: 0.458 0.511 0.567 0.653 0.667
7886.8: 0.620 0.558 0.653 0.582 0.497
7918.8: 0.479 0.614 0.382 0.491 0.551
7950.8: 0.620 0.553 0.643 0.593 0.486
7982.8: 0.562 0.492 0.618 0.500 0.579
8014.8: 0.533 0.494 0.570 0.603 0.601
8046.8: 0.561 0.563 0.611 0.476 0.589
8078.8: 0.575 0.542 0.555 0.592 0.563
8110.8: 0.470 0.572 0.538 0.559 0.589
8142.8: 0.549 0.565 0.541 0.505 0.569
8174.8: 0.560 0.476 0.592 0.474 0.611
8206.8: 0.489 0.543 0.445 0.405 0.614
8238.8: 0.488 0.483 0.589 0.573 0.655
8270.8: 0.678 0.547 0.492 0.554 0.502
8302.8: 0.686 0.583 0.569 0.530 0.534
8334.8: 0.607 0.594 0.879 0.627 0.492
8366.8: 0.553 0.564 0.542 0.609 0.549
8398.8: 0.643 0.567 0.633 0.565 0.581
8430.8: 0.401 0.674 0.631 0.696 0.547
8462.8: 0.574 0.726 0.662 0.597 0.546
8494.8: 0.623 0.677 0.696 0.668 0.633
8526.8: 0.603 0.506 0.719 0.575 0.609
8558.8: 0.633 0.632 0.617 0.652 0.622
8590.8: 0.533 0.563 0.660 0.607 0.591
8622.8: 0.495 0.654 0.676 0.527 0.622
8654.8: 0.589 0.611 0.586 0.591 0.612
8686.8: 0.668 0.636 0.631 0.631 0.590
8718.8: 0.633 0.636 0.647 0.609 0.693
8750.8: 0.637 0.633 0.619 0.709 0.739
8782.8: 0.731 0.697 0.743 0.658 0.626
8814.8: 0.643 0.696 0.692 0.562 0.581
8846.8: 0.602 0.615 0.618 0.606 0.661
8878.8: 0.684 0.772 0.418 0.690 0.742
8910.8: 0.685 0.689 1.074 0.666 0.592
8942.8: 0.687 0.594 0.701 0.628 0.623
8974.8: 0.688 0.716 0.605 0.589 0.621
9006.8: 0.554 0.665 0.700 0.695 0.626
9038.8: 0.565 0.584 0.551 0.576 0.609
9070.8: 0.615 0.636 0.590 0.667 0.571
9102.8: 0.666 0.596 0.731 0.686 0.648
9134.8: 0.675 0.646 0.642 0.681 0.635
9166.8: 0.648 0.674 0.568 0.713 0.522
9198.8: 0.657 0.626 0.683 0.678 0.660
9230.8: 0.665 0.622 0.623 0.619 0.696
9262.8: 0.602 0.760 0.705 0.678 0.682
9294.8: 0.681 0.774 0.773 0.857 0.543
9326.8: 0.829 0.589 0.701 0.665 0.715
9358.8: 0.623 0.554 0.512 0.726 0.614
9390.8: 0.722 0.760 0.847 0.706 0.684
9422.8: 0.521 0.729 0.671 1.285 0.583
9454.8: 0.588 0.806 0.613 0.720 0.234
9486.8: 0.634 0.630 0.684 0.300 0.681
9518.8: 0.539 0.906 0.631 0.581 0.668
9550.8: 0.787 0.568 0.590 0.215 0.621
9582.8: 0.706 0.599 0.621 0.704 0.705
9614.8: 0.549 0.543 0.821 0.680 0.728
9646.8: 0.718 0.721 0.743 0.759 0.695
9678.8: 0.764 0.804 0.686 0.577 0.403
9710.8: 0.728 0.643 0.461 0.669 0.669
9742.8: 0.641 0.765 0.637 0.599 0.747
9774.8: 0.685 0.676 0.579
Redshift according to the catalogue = 0.59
